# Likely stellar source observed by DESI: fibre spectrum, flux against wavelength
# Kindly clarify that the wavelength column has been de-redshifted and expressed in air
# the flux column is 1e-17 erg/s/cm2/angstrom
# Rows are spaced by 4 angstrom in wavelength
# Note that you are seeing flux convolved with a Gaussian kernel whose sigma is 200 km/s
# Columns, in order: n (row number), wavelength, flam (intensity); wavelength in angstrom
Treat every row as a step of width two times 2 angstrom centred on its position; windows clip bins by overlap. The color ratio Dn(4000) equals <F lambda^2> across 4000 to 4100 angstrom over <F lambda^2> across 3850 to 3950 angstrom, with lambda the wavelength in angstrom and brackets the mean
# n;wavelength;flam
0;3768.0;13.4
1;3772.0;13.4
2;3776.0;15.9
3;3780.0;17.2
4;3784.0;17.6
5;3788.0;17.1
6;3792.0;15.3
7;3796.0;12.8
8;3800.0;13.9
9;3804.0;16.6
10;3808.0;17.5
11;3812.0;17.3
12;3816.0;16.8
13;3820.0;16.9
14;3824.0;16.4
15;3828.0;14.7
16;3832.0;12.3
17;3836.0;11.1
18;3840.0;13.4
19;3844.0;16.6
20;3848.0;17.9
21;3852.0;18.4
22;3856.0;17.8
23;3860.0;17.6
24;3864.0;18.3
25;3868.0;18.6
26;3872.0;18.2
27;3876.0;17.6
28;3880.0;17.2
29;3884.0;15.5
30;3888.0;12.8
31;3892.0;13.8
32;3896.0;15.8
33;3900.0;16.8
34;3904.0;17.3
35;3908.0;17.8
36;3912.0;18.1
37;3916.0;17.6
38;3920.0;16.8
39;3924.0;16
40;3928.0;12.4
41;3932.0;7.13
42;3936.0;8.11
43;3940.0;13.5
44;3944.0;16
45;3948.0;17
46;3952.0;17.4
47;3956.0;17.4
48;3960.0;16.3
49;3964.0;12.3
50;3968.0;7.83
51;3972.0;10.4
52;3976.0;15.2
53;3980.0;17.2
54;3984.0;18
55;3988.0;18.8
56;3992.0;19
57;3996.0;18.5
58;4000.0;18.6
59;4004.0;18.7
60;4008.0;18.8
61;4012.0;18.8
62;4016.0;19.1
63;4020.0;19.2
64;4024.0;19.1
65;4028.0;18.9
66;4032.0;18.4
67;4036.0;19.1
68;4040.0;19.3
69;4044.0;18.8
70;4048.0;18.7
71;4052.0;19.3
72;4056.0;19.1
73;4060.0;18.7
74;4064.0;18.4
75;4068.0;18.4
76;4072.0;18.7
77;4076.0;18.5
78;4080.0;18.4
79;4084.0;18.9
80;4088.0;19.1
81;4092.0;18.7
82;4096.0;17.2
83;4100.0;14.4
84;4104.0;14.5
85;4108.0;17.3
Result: 1.3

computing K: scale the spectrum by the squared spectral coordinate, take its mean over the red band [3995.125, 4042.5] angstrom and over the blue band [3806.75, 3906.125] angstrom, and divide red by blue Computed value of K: 1.26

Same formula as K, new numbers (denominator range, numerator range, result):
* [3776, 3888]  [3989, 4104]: 1.27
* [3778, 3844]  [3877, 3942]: 1.01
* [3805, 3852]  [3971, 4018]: 1.23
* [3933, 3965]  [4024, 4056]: 1.36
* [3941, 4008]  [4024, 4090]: 1.21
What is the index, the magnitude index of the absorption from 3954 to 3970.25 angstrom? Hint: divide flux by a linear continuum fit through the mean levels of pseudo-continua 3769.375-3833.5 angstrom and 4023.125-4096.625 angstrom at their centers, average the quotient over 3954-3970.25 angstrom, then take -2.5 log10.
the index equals 0.29 mag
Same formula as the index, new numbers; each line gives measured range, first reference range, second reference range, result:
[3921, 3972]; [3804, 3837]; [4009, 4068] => 0.29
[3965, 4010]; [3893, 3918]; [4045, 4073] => 0.10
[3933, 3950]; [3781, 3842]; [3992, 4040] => 0.31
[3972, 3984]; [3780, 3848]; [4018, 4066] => 0.16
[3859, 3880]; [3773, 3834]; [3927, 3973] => -0.23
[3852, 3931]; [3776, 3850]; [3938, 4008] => -0.05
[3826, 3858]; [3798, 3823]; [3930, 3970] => 0.03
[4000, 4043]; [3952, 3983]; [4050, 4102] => -0.17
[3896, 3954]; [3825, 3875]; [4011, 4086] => 0.14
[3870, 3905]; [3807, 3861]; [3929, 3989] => -0.06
